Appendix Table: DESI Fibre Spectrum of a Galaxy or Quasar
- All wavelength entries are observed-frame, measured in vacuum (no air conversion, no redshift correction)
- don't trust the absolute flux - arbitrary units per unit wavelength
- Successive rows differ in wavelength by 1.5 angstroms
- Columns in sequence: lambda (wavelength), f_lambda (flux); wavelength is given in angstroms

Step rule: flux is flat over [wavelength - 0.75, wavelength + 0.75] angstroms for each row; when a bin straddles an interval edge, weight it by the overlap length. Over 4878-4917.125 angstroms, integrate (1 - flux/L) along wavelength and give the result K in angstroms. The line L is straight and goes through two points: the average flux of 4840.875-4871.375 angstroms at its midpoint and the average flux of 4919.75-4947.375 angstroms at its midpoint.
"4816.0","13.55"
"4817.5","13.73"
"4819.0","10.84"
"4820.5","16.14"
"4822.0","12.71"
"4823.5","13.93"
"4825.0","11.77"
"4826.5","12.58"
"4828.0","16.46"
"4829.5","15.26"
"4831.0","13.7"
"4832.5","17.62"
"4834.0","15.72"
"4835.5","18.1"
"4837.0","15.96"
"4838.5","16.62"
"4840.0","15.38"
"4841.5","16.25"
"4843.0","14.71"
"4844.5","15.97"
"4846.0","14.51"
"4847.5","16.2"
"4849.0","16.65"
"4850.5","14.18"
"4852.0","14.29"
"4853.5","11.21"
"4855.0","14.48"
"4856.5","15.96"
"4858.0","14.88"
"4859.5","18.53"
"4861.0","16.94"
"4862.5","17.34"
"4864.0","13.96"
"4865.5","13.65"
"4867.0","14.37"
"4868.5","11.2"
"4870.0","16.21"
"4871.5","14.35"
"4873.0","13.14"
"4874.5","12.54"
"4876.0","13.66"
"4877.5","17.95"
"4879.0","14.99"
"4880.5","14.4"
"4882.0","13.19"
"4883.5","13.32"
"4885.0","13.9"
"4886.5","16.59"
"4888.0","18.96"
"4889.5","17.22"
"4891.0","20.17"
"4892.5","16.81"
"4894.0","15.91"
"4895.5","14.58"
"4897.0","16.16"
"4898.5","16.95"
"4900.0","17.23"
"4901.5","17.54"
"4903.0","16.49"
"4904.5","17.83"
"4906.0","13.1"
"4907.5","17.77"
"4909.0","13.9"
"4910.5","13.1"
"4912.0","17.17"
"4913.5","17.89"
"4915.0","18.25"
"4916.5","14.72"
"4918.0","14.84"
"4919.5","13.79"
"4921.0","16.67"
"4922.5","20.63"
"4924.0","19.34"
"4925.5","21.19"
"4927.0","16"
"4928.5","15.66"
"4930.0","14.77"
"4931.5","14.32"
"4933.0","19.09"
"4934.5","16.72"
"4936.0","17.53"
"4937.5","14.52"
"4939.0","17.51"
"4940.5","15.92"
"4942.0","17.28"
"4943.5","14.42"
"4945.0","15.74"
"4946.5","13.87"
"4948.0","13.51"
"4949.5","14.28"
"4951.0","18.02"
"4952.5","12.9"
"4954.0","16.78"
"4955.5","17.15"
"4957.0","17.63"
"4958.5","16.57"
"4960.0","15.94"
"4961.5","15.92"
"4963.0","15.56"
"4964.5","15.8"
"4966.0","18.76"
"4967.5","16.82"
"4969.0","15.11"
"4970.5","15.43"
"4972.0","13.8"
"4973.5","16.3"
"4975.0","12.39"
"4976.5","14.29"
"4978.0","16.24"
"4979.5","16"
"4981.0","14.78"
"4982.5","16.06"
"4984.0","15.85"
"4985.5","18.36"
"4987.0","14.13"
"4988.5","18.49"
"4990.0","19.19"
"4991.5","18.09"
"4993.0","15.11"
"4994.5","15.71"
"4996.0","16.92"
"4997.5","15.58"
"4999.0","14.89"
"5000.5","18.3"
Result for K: -0.4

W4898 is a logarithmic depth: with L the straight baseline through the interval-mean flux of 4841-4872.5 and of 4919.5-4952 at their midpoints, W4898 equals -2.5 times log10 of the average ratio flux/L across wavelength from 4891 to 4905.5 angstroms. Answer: -0.07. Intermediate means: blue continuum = 15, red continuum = 16.4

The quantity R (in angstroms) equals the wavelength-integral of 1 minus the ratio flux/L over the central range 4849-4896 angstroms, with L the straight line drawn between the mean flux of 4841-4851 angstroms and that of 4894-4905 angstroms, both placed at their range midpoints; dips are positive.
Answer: 2.6 angstroms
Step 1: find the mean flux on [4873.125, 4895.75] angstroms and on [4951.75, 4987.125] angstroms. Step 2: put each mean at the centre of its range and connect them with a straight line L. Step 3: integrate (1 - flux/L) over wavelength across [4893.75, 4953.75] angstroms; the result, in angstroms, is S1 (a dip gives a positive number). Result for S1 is -2.0 angstroms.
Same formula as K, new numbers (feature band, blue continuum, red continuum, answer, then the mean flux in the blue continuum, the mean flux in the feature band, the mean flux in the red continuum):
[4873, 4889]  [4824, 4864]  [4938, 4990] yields 0.7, 15.4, 14.9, 15.9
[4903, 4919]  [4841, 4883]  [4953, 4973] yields -0.4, 14.8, 15.9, 16.2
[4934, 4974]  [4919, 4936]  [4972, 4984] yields 0.4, 17.2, 15.9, 15.1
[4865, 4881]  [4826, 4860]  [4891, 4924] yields 1.7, 15.4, 14.2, 16.4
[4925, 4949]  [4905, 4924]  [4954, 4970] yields 0.4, 16.1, 16.1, 16.5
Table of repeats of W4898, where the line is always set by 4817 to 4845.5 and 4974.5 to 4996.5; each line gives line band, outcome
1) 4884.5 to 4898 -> -0.09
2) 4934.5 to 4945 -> -0.03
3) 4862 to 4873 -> 0.07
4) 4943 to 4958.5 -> 0.03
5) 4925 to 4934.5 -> -0.07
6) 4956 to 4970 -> -0.03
